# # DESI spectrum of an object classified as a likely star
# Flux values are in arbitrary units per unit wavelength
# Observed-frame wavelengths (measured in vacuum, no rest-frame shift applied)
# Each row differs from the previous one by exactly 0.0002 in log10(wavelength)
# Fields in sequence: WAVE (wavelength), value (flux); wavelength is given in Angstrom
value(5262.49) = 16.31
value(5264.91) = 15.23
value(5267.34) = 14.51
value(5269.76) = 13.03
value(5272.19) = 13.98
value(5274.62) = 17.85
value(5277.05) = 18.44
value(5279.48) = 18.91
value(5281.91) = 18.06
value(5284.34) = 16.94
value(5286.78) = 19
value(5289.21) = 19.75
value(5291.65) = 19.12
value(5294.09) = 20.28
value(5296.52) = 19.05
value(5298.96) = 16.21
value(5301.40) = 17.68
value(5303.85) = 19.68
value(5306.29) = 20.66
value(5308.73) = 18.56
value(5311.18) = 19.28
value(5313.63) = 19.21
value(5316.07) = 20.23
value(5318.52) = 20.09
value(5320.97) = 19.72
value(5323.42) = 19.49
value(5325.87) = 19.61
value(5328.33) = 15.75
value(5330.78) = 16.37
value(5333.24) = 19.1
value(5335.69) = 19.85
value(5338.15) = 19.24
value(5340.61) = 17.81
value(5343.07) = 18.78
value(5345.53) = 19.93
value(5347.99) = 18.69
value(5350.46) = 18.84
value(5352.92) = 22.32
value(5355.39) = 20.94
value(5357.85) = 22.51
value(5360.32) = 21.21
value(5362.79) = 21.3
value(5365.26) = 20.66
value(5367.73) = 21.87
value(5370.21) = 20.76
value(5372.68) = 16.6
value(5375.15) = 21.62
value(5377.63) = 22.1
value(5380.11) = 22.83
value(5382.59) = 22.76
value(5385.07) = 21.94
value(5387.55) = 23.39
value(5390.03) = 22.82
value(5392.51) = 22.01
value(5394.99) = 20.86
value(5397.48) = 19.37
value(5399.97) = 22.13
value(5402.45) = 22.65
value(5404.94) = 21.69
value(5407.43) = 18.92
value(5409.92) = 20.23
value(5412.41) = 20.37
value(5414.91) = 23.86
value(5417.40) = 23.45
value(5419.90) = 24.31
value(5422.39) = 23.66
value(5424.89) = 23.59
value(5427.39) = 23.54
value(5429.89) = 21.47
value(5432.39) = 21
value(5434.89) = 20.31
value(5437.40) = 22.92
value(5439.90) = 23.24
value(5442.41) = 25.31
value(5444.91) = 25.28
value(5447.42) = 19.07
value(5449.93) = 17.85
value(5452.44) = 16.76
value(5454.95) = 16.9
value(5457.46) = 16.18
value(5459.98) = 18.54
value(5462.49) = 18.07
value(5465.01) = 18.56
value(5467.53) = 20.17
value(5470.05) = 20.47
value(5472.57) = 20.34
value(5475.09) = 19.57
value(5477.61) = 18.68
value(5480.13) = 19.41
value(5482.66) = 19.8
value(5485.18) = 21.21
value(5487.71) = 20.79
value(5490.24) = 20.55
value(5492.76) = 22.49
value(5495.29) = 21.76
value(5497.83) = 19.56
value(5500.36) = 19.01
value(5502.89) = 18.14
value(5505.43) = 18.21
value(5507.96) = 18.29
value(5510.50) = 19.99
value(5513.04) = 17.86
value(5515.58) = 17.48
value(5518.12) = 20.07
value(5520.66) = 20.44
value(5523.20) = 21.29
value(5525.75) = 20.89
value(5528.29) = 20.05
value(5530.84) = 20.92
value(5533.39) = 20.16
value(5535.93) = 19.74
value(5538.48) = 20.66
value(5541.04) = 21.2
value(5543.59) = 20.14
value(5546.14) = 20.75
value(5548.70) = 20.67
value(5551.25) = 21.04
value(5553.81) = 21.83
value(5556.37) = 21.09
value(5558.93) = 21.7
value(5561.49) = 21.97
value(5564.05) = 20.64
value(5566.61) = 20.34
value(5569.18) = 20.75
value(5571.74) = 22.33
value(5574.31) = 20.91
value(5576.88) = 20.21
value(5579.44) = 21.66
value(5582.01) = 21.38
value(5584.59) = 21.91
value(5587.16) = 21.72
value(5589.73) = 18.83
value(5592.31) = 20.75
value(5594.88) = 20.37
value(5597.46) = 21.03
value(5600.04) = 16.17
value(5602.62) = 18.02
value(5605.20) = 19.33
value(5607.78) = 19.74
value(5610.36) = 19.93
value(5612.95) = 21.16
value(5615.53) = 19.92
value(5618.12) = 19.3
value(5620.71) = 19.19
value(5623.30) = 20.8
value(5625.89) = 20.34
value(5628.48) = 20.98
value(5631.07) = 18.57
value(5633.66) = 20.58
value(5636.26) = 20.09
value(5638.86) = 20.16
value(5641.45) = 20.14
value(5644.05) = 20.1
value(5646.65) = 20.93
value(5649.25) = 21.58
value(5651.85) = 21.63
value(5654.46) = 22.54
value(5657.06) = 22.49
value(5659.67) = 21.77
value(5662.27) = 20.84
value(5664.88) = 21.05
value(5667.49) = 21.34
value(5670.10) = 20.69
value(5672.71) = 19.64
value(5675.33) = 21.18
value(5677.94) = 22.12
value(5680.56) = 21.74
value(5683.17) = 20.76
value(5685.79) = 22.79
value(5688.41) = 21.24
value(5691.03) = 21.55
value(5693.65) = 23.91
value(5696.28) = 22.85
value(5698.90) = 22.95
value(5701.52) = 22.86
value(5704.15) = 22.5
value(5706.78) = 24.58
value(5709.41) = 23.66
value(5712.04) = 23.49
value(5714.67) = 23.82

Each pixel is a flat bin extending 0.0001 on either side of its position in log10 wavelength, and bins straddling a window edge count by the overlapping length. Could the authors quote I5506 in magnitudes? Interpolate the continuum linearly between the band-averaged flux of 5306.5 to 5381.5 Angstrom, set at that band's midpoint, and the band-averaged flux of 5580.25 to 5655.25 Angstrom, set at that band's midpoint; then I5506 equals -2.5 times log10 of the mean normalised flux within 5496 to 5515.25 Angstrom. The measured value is 0.08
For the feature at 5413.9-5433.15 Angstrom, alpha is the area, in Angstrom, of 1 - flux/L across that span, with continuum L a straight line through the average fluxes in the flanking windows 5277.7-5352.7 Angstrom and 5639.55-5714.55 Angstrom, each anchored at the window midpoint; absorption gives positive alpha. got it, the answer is -3.26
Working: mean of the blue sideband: 18.9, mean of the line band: 23.2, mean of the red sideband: 21.9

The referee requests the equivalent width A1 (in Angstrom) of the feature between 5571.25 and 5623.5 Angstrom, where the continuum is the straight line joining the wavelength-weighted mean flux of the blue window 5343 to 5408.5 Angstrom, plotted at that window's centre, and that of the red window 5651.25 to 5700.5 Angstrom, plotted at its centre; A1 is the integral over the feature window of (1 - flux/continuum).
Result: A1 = 3.42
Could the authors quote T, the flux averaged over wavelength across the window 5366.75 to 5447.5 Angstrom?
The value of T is 22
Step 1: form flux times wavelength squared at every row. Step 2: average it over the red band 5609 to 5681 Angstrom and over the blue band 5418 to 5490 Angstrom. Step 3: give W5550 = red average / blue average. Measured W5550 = 1.08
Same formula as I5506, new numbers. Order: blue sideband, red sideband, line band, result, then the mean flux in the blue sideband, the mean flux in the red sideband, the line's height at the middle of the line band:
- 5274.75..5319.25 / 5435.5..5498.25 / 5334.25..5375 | -0.043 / 18.9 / 20.1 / 19.3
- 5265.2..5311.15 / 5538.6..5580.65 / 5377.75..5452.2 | -0.140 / 17.9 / 21.1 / 19.4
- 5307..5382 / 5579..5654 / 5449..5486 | 0.068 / 19.9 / 20.2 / 20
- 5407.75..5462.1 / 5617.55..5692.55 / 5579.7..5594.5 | 0.005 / 21.2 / 20.9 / 21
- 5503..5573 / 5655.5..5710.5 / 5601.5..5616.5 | 0.078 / 20.4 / 22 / 21.2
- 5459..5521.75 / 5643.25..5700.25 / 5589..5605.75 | 0.086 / 19.6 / 21.6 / 20.8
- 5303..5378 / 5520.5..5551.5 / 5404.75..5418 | -0.065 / 19.7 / 20.6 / 20.1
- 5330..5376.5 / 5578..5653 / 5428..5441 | -0.095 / 20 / 20.2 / 20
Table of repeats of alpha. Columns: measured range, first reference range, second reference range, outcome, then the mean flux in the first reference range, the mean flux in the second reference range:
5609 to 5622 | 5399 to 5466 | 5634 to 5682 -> 0.7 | 21.1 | 21.1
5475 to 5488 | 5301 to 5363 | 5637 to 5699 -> 0.3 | 19.5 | 21.5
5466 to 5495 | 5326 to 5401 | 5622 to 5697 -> 0.6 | 20.5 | 21.2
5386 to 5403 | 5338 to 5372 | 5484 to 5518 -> -1.5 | 20.3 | 19.6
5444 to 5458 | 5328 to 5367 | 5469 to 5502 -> 1.0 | 19.7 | 20.3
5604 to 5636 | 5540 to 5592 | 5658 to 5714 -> 2.3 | 21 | 22.1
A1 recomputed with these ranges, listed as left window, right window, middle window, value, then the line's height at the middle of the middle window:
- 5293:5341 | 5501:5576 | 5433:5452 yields -2.0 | 19.7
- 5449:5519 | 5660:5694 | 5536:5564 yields -1.5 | 19.9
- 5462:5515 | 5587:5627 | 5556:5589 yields -2.6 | 19.7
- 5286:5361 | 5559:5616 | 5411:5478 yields -3.6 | 19.8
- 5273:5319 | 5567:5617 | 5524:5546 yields -0.5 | 20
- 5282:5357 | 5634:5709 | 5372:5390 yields -2.1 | 19.5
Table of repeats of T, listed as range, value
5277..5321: 19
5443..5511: 19.5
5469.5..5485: 19.8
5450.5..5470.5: 18.1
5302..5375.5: 19.7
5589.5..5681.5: 20.4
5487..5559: 20.2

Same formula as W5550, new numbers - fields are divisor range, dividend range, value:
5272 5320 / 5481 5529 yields 1.14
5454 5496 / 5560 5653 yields 1.09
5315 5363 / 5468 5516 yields 1.07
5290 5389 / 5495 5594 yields 1.10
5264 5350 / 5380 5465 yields 1.22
